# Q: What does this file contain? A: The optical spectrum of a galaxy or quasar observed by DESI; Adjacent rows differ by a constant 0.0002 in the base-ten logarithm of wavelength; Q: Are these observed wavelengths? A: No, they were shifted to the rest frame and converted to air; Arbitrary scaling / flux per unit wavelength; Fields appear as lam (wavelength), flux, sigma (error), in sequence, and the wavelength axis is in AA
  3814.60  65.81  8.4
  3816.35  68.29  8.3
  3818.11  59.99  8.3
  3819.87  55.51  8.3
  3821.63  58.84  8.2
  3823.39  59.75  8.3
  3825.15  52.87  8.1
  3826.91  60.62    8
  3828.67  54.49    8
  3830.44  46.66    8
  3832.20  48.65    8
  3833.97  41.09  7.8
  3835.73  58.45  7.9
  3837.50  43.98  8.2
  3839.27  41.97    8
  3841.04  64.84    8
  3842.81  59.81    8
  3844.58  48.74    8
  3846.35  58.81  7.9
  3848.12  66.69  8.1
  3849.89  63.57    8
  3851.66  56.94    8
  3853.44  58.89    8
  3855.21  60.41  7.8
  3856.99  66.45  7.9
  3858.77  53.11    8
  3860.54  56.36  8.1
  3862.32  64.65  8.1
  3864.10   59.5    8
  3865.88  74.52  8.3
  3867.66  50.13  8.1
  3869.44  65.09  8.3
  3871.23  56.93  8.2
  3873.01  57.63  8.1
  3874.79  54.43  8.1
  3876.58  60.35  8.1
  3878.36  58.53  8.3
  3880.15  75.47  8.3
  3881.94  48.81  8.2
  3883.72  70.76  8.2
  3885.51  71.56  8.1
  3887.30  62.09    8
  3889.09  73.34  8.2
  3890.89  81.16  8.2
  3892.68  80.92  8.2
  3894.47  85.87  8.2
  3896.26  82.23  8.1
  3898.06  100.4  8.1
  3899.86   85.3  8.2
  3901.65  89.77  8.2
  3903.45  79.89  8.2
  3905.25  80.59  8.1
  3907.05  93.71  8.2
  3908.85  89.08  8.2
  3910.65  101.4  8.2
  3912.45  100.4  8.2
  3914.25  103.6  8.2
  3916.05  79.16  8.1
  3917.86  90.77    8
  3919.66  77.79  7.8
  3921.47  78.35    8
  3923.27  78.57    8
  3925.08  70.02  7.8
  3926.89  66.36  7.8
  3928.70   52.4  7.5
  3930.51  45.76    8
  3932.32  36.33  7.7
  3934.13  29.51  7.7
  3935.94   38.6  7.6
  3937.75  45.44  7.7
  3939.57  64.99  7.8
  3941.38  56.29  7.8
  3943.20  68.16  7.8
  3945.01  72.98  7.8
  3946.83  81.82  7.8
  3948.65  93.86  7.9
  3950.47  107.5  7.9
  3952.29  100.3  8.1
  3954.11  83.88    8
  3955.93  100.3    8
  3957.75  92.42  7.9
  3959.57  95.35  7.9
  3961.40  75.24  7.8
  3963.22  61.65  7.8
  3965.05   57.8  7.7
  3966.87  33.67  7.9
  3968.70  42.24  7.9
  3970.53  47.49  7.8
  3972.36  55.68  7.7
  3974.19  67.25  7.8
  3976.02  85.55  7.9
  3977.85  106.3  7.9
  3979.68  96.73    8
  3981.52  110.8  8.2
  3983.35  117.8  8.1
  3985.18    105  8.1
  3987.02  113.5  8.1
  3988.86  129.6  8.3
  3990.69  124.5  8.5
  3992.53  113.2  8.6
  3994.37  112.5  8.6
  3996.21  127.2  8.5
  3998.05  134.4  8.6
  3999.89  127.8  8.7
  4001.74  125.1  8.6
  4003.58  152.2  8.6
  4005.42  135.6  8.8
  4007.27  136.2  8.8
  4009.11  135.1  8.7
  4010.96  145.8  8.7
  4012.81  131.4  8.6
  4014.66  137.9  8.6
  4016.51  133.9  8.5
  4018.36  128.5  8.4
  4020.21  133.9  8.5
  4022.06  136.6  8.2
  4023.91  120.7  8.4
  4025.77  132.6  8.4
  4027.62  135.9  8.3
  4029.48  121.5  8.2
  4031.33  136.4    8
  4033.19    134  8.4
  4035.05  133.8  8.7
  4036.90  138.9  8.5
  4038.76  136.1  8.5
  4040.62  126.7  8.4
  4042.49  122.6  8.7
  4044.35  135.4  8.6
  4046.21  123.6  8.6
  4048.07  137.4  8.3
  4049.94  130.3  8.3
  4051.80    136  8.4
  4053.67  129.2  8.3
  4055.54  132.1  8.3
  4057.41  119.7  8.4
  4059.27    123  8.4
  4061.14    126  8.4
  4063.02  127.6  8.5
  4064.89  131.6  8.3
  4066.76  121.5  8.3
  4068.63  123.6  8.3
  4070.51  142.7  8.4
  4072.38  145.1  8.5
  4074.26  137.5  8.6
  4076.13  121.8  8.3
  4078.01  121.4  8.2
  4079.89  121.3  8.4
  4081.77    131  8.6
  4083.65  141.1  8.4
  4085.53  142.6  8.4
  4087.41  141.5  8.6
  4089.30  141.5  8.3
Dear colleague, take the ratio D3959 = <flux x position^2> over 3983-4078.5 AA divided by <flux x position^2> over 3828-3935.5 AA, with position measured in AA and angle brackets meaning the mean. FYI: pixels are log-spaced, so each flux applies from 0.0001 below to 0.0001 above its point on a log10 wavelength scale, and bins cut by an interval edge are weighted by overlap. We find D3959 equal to 2.1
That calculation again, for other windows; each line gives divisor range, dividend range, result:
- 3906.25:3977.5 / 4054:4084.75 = 1.90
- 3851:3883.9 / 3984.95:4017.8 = 2.30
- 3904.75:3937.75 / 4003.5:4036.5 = 1.96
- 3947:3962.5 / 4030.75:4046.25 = 1.49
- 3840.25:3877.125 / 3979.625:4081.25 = 2.35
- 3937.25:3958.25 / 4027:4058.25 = 1.69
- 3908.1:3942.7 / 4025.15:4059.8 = 2.03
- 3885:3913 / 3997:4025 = 1.67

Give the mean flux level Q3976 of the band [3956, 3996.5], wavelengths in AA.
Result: 89.3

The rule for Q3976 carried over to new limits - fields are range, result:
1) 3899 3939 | 73.2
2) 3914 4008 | 86.6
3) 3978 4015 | 125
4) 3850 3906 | 68.4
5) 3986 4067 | 130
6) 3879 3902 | 77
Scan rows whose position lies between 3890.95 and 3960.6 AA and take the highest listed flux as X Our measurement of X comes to 107.5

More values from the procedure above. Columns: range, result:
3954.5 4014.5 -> 152.2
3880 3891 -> 81.16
